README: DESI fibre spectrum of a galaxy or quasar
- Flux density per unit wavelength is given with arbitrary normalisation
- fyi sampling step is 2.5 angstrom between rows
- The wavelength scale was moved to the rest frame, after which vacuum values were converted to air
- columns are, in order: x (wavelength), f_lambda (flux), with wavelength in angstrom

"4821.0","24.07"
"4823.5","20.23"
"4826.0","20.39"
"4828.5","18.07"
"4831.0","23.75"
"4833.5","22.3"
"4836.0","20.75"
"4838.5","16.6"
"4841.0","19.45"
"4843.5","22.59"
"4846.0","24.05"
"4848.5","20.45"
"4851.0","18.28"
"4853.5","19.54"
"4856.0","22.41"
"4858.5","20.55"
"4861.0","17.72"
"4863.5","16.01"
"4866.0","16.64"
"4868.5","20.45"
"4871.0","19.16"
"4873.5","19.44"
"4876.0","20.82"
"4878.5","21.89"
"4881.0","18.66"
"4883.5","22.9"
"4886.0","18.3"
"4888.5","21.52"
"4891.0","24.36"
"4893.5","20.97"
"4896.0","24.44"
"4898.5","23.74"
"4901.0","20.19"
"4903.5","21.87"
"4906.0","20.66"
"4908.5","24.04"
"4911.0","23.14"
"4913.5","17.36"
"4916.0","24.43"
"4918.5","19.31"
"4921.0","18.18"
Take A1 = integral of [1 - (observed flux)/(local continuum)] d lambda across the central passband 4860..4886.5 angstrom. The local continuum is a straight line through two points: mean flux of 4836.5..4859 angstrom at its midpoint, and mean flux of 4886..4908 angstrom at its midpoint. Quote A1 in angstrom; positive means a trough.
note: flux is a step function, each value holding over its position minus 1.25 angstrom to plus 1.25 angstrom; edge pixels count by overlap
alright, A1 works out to 2.5 angstrom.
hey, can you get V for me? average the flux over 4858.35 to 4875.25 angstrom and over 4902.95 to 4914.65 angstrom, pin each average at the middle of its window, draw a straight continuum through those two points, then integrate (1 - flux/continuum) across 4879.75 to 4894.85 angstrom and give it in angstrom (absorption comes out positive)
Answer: -0.9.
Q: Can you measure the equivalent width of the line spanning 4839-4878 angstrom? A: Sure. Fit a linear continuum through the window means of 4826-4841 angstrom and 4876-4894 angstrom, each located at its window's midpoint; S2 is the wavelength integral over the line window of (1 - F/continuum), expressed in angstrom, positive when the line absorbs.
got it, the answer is 1.7 angstrom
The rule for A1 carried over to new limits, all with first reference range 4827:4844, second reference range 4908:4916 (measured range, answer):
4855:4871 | 1.5 angstrom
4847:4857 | 0.2 angstrom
